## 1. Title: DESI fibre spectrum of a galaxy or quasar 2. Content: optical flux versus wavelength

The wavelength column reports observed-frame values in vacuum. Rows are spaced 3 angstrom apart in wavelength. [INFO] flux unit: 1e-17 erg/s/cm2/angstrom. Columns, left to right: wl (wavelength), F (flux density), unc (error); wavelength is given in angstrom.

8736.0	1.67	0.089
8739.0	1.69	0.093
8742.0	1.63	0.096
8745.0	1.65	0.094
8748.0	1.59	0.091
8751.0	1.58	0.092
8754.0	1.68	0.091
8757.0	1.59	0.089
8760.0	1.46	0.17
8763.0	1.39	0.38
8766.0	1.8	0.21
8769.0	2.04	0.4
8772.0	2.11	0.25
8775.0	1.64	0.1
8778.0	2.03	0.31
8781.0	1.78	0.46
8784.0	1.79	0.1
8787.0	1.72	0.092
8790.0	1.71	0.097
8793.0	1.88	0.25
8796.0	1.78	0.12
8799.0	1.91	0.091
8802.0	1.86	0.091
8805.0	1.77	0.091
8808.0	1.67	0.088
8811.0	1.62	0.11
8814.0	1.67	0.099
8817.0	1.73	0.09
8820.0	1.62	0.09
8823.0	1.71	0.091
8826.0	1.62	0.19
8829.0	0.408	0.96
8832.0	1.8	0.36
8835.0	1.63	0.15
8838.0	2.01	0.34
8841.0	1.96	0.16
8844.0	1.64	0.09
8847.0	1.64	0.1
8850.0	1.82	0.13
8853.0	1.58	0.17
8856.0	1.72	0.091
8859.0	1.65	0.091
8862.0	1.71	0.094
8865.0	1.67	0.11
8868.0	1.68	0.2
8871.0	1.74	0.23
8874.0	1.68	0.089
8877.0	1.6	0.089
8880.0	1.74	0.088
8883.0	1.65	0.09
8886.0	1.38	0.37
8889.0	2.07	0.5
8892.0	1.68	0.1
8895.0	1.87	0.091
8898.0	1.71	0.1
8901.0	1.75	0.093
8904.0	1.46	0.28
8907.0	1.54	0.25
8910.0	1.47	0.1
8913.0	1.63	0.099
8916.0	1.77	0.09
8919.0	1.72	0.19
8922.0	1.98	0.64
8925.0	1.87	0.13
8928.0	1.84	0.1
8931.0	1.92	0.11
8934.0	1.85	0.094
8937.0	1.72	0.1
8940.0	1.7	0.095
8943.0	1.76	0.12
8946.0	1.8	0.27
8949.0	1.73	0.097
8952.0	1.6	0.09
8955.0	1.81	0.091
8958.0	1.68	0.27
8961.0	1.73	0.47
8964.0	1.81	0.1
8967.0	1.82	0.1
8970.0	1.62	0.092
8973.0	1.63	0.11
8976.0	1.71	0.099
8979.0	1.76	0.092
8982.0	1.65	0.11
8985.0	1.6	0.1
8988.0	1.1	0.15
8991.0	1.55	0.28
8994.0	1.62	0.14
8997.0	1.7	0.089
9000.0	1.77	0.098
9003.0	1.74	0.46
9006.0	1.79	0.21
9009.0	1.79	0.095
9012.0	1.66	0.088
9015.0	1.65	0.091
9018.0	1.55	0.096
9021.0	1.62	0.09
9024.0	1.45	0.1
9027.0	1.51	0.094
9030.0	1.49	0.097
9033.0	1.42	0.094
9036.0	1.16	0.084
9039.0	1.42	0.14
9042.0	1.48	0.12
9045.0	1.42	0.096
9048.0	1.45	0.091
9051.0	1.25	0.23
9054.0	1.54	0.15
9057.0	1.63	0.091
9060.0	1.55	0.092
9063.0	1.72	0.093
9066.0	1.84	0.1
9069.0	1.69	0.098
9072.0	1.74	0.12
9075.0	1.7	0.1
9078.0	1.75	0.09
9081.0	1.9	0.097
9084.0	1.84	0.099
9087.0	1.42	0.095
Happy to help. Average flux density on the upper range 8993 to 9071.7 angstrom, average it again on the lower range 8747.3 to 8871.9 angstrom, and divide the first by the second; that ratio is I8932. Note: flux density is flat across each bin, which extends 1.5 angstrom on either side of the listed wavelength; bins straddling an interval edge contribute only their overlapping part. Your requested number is 0.93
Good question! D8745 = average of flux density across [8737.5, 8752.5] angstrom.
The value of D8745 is 1.63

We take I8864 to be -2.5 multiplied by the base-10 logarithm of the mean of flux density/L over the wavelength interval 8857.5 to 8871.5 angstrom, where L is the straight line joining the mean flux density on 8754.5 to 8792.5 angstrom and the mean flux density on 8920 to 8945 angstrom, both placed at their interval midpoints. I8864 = 0.07 mag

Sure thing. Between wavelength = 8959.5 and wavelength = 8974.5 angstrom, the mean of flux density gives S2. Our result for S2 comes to 1.72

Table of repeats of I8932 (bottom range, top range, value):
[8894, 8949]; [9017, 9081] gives 0.89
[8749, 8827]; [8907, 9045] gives 0.95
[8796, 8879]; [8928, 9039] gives 0.99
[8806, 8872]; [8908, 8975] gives 1.06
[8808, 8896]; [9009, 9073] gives 0.93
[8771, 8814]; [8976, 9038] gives 0.88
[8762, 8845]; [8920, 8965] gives 1.03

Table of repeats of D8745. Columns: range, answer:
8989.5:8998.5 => 1.62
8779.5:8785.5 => 1.79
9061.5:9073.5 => 1.75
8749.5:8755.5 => 1.63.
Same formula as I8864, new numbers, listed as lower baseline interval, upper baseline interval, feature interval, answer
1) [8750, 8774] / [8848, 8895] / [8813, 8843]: 0.06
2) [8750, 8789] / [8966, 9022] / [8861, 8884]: 0.01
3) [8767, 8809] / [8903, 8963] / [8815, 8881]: 0.09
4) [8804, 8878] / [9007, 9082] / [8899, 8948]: -0.07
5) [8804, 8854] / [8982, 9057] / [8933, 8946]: -0.12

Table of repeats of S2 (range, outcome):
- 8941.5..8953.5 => 1.72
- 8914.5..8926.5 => 1.84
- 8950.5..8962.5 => 1.71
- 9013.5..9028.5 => 1.56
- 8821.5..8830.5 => 1.25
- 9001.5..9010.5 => 1.77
